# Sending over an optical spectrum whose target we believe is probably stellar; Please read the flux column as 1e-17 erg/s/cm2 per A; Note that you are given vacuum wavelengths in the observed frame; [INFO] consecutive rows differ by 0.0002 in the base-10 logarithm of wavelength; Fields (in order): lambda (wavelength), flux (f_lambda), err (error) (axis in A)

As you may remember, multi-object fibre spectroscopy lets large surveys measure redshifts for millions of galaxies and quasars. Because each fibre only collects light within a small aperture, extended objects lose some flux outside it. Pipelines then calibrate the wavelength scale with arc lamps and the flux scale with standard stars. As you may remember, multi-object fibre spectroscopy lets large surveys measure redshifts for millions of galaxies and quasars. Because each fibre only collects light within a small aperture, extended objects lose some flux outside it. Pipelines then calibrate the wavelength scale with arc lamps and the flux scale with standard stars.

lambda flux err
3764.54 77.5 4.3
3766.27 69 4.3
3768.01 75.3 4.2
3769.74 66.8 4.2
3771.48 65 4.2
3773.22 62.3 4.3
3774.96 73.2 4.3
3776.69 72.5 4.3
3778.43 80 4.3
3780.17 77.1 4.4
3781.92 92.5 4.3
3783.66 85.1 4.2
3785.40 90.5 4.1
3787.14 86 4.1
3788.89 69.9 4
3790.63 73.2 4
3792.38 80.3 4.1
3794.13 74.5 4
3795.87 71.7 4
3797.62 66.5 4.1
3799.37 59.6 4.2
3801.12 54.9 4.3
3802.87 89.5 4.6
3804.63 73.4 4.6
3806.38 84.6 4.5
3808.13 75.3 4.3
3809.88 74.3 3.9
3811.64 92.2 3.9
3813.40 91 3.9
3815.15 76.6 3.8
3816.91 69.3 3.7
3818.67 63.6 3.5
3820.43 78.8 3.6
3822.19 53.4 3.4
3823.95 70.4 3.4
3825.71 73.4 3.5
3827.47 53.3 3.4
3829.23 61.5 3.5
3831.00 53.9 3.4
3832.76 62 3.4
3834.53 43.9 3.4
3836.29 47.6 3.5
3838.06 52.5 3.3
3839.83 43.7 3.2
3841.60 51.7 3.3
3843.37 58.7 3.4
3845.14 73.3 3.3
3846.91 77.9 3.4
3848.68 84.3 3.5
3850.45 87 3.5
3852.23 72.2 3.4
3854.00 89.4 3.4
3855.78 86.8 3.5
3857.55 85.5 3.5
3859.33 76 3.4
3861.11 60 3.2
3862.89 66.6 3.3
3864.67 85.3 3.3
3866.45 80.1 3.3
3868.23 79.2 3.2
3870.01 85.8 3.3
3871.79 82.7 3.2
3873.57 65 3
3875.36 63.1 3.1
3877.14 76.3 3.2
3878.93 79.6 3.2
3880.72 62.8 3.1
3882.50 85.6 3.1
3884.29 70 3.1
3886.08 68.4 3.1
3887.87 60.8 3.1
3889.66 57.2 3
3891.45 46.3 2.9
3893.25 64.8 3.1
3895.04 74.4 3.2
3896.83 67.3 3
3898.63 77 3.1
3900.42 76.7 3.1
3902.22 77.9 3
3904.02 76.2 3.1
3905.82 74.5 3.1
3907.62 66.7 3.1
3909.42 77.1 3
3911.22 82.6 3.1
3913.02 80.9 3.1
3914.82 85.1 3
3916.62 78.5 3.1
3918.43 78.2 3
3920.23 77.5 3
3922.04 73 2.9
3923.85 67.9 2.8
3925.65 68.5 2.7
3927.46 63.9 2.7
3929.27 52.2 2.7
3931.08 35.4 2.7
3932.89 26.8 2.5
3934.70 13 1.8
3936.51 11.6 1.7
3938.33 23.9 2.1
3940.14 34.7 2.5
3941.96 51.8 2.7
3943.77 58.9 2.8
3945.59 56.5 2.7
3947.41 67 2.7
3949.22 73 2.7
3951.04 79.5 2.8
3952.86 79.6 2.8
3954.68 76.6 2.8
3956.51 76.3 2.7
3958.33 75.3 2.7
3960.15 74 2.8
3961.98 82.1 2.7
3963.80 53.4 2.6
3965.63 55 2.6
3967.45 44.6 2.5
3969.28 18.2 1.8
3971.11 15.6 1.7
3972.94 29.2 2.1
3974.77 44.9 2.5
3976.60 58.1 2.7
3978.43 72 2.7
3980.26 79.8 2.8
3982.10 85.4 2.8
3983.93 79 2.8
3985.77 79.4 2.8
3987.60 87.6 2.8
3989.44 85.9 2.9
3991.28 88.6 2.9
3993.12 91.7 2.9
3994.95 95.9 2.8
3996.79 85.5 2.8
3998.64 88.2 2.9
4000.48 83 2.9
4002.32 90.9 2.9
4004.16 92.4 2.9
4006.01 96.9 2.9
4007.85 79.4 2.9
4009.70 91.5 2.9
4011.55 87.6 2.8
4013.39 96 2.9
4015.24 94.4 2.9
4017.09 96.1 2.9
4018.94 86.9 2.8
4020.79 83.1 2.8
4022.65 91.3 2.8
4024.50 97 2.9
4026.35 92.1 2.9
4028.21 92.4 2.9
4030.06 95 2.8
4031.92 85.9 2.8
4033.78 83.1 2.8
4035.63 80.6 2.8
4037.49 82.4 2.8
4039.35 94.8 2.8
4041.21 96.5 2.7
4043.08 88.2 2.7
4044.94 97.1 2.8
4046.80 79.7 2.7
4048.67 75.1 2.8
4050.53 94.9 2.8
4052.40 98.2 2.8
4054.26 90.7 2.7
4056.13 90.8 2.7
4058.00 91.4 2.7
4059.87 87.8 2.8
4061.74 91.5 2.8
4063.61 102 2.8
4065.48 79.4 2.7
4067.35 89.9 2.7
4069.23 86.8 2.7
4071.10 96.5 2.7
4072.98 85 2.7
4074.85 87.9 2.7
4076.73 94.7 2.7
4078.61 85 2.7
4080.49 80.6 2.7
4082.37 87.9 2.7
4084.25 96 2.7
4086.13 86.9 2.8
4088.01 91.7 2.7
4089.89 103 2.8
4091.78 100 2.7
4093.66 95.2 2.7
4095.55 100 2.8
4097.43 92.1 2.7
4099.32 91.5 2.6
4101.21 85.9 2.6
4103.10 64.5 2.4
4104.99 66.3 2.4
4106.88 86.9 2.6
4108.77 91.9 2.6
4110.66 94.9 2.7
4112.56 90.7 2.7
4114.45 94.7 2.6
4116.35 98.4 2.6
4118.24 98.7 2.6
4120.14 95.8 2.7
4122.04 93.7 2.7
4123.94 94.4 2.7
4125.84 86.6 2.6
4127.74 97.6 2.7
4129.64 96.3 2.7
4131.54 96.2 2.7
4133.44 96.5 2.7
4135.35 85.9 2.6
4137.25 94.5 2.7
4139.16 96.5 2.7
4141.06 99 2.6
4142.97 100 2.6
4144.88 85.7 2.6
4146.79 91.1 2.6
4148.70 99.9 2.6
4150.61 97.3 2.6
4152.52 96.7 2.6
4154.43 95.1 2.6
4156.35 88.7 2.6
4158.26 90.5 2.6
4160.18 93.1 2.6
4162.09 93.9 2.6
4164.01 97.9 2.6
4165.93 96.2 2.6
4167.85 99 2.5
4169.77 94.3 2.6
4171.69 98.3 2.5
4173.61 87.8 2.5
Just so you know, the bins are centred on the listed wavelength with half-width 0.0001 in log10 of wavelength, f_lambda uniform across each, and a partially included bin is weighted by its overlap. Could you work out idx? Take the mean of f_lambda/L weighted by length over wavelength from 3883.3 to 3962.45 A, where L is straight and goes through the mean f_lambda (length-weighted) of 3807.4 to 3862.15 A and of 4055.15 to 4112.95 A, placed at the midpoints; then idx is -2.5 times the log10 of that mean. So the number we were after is 0.181 mag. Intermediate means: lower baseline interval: 69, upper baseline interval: 89.5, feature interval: 64.4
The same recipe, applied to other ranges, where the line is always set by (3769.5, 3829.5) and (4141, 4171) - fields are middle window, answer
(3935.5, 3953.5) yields 0.48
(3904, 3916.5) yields 0.04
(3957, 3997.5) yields 0.25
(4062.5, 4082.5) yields 0.01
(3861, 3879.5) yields 0.04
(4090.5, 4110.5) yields 0.04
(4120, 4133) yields -0.02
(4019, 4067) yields -0.02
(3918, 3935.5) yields 0.42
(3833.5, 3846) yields 0.39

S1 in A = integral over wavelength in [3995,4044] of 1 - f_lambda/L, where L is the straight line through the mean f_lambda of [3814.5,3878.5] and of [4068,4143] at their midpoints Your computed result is -3.3 A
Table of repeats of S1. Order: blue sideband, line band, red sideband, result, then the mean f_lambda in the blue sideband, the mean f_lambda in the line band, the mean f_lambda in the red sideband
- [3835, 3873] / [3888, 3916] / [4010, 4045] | 1.9 A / 72.3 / 72.1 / 90.4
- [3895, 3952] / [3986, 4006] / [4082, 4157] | -4.2 A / 62.6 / 89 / 92.7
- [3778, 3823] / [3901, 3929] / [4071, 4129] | 2.4 A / 76.3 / 74.7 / 90.8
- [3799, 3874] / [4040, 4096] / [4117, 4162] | -1.3 A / 71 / 90.9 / 94.4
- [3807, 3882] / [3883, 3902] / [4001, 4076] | 2.1 A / 70.8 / 67.1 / 90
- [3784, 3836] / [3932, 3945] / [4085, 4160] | 7.8 A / 71.1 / 32.2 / 92.6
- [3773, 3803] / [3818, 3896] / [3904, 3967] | 0.9 A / 75.5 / 68.6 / 62.7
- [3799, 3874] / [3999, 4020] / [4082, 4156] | -1.5 A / 71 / 90.4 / 92.7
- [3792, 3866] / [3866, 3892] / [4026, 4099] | 1.2 A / 70.1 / 71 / 90.5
